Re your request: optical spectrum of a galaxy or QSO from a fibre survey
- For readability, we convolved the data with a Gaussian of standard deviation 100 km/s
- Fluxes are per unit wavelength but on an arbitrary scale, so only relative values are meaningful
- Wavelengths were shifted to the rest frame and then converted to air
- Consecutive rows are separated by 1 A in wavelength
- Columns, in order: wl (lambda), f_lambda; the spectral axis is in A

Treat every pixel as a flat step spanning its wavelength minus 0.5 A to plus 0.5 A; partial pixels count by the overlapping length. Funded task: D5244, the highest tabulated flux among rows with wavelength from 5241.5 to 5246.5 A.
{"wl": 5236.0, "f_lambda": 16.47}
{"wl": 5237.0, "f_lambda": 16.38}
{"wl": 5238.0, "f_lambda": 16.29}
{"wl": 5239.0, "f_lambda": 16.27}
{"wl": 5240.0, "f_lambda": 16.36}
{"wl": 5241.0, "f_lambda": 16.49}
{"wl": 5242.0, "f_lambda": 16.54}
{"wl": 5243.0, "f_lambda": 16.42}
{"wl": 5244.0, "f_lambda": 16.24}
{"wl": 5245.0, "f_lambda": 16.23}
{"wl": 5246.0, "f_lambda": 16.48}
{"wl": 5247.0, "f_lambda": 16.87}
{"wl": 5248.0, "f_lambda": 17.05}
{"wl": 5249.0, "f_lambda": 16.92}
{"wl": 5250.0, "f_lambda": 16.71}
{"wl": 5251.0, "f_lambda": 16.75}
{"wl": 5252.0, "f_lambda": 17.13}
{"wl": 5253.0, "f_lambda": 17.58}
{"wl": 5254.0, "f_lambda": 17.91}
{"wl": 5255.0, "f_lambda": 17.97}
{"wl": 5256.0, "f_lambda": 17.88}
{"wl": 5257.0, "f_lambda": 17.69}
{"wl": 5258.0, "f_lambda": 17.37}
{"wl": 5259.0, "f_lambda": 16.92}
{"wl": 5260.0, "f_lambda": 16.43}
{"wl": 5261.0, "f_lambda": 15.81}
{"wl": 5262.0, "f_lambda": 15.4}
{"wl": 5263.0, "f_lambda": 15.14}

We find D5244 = 16.54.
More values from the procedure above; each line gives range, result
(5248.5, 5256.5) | 17.97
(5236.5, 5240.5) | 16.38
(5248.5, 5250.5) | 16.92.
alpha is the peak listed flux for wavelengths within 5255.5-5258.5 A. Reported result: 17.88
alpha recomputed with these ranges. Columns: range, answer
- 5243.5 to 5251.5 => 17.05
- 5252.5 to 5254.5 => 17.91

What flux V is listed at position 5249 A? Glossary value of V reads 16.92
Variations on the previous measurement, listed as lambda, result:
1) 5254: 17.91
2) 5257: 17.69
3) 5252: 17.13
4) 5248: 17.05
